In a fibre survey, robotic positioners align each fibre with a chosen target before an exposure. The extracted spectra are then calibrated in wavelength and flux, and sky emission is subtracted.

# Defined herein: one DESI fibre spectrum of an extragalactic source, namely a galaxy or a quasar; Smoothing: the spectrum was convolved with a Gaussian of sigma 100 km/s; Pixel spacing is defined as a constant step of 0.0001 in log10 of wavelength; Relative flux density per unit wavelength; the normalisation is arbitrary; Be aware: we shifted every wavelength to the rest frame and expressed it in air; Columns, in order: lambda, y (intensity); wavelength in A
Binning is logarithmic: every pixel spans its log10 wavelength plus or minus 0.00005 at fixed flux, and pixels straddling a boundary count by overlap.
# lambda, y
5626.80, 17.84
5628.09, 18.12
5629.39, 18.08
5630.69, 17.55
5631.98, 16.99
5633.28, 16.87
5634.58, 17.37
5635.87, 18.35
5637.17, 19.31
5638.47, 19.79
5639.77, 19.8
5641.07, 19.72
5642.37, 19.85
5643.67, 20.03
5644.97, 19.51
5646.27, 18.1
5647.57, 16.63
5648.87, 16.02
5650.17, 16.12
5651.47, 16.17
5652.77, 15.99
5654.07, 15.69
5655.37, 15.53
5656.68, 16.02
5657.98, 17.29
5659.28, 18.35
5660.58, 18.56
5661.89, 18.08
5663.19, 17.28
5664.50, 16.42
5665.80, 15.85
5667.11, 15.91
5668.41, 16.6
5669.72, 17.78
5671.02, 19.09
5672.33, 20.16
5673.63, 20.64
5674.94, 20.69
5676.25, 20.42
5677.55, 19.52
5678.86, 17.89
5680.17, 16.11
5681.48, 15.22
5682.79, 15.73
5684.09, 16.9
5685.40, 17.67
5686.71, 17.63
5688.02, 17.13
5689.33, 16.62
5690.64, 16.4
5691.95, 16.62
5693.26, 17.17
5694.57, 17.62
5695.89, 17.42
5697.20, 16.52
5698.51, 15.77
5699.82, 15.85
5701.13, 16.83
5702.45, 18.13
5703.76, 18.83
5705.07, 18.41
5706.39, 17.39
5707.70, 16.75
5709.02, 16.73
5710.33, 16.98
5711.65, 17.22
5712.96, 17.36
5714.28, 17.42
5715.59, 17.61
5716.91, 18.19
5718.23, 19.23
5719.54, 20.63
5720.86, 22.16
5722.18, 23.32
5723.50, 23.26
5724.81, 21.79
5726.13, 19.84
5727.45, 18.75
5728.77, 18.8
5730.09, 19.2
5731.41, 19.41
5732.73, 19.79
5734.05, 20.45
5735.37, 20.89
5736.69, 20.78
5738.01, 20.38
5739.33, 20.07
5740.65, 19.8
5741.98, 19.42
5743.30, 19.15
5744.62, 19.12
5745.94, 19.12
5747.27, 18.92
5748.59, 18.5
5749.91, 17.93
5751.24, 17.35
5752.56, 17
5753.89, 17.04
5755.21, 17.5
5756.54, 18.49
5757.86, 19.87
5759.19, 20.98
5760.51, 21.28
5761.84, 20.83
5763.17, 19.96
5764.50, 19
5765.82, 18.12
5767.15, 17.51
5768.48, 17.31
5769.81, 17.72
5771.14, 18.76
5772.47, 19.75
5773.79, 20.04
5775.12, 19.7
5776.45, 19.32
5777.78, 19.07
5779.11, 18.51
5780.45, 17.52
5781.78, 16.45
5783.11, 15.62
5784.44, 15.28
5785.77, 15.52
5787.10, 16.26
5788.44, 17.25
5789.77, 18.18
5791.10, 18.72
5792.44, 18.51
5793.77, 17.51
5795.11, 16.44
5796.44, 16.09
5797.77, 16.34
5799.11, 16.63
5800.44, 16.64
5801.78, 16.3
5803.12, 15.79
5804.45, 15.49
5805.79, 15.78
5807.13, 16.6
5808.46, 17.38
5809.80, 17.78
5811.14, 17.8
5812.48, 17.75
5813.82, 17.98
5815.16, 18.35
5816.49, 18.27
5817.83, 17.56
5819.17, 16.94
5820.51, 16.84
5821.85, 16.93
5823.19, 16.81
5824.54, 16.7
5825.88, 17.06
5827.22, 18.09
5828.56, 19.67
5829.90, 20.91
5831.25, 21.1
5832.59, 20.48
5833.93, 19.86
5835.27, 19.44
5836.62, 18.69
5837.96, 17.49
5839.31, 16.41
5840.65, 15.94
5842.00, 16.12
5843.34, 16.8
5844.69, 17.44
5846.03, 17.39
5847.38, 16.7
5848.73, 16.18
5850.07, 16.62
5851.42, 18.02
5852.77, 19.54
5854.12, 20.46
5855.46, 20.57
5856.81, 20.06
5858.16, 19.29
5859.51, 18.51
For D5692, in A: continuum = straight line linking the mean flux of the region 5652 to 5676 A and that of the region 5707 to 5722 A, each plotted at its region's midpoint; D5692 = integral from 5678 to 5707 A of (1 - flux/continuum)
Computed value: 1.6 A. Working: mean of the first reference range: 17.6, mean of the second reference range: 18.4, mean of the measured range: 17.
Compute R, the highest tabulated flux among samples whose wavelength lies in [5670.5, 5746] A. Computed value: 23.32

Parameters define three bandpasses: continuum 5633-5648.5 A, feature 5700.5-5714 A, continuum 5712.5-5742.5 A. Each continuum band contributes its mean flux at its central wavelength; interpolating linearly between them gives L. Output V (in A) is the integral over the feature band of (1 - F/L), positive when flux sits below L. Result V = 1.5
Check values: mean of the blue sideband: 18.8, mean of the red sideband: 20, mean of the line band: 17.5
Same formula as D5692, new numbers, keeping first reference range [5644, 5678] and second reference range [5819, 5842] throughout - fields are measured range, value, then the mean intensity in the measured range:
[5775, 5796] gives 0.7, 17.4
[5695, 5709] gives 0.5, 17.2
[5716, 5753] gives -3.9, 19.8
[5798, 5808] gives 1.0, 16.2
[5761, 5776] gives -0.9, 19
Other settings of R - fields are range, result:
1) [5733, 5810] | 21.28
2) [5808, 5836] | 21.1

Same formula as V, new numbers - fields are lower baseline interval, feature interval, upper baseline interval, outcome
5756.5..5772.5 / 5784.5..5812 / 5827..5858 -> 3.0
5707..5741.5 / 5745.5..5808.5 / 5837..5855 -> 2.6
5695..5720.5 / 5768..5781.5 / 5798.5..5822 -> -1.2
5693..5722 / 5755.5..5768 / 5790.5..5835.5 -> -1.2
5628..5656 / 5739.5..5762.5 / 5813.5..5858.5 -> -1.3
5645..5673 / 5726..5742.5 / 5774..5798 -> -2.4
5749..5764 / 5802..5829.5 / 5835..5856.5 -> 1.3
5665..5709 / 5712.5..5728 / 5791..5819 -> -2.4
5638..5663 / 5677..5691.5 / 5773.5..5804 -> 0.5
